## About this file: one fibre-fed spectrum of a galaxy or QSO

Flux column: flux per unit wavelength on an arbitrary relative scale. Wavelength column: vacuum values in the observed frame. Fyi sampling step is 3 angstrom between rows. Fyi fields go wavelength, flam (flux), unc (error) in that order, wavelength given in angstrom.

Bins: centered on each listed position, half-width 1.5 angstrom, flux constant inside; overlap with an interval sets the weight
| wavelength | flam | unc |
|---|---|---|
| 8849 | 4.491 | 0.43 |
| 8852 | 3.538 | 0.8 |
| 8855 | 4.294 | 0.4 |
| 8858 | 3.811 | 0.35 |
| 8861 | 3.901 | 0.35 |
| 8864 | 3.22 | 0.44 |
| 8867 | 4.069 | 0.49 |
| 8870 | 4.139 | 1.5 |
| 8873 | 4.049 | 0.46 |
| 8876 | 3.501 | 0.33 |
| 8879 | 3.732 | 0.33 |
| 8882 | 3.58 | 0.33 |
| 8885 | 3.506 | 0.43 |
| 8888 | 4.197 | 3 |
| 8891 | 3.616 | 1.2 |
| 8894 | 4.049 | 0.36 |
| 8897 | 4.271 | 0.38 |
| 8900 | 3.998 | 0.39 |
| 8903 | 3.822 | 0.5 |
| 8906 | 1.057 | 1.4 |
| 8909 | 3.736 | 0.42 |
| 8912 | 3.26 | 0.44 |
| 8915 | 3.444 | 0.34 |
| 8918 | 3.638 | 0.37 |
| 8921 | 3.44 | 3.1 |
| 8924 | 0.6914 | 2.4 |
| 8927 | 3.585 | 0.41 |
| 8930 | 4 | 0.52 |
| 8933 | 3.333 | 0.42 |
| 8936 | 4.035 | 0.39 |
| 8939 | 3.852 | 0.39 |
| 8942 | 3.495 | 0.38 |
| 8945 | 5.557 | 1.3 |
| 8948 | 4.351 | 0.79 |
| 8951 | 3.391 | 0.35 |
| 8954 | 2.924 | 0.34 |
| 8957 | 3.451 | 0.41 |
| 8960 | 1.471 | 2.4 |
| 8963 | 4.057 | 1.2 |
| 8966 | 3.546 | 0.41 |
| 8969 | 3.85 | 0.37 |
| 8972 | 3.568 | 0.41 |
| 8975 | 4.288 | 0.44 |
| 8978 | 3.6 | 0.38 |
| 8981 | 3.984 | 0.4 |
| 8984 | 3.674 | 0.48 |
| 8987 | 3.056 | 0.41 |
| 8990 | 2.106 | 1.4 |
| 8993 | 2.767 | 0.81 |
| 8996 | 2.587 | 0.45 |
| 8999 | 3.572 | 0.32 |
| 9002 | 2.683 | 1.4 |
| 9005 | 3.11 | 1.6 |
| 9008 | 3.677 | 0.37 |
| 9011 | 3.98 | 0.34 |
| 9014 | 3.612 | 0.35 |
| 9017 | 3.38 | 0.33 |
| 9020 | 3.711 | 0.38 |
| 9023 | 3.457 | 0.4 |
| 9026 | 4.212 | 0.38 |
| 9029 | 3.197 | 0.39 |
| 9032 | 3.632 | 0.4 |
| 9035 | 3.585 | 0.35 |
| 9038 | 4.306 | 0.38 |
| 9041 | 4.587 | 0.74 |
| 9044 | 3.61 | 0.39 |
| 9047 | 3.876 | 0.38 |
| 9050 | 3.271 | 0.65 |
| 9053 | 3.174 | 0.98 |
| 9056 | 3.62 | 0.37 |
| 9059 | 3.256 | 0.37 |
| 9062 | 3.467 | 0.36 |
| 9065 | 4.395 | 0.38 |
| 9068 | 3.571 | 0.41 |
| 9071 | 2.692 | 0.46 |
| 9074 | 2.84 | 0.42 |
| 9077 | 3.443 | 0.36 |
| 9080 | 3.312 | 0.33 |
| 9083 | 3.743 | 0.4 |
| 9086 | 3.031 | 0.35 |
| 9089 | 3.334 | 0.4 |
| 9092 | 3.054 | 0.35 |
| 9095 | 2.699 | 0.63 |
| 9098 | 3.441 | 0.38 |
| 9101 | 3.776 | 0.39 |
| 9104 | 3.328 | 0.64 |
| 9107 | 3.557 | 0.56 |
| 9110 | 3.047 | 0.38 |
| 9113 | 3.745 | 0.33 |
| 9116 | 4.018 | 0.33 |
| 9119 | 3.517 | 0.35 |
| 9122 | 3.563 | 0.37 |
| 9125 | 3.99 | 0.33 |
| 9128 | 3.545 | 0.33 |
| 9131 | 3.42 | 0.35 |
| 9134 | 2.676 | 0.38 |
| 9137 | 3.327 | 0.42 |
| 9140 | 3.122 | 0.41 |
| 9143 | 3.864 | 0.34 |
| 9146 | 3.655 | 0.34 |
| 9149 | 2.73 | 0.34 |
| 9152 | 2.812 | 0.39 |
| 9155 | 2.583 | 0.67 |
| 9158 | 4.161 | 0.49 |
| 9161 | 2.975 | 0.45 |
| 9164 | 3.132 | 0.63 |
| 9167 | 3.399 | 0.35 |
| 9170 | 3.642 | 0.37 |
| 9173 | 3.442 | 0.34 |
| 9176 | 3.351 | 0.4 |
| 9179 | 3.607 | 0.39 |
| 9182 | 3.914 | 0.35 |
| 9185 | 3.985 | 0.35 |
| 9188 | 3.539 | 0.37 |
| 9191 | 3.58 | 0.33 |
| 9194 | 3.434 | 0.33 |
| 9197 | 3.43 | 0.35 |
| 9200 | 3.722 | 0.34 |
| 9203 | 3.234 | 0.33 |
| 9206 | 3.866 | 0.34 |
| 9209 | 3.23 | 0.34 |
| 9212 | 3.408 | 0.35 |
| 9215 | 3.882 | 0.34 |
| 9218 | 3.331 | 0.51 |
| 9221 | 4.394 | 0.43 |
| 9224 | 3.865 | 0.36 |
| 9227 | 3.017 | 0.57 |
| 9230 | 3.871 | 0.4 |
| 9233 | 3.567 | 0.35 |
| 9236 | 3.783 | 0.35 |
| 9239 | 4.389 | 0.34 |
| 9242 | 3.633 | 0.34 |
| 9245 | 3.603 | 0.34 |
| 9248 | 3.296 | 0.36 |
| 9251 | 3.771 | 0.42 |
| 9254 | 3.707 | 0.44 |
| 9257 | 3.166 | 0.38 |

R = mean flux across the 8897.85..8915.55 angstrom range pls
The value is 3.25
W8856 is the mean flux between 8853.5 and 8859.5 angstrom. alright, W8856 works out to 4.05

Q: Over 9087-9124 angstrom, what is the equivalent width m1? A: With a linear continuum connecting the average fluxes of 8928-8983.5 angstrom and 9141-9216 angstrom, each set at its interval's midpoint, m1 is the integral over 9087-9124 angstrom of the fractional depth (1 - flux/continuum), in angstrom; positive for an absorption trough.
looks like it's 1.18 angstrom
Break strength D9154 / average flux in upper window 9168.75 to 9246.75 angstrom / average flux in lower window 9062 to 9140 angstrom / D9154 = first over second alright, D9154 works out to 1.1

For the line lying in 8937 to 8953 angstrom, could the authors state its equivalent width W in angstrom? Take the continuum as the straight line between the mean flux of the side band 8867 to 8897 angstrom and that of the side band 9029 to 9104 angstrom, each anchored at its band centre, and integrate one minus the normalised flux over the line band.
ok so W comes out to -1.6 angstrom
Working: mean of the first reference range 3.85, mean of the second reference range 3.48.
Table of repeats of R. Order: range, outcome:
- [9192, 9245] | 3.65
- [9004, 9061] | 3.65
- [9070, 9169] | 3.32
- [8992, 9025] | 3.34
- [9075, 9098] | 3.24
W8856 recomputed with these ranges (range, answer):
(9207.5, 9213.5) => 3.32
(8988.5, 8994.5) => 2.44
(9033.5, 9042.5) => 4.16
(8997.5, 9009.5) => 3.26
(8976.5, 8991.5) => 3.28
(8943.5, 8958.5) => 3.93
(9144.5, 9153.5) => 3.07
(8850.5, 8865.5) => 3.75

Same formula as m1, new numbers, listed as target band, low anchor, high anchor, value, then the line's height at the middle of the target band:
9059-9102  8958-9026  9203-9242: 2.0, 3.5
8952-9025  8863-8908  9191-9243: 6.2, 3.66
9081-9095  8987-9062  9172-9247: 1.1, 3.52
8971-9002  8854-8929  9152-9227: 2.2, 3.54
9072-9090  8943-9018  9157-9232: 1.2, 3.51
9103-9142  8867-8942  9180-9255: 1.7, 3.62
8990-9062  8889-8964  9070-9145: -1.6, 3.41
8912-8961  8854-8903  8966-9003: 1.9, 3.57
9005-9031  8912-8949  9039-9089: -0.7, 3.53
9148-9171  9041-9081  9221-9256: 2.7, 3.6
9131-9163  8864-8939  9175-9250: 3.7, 3.62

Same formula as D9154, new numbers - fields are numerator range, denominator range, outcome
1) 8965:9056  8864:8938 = 1.00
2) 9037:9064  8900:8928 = 1.23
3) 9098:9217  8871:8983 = 0.97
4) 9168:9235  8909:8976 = 1.03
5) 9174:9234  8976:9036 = 1.07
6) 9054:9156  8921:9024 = 0.98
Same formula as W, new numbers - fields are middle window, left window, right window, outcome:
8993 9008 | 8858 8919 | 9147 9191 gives 2.1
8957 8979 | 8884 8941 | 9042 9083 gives -0.2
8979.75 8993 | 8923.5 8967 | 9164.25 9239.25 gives 1.5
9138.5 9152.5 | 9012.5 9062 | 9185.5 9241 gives 1.5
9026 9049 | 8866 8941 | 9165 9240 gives -1.7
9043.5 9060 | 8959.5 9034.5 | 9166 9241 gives 0.1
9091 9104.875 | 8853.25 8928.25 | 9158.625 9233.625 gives 1.1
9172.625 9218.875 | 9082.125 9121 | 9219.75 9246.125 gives 1.4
